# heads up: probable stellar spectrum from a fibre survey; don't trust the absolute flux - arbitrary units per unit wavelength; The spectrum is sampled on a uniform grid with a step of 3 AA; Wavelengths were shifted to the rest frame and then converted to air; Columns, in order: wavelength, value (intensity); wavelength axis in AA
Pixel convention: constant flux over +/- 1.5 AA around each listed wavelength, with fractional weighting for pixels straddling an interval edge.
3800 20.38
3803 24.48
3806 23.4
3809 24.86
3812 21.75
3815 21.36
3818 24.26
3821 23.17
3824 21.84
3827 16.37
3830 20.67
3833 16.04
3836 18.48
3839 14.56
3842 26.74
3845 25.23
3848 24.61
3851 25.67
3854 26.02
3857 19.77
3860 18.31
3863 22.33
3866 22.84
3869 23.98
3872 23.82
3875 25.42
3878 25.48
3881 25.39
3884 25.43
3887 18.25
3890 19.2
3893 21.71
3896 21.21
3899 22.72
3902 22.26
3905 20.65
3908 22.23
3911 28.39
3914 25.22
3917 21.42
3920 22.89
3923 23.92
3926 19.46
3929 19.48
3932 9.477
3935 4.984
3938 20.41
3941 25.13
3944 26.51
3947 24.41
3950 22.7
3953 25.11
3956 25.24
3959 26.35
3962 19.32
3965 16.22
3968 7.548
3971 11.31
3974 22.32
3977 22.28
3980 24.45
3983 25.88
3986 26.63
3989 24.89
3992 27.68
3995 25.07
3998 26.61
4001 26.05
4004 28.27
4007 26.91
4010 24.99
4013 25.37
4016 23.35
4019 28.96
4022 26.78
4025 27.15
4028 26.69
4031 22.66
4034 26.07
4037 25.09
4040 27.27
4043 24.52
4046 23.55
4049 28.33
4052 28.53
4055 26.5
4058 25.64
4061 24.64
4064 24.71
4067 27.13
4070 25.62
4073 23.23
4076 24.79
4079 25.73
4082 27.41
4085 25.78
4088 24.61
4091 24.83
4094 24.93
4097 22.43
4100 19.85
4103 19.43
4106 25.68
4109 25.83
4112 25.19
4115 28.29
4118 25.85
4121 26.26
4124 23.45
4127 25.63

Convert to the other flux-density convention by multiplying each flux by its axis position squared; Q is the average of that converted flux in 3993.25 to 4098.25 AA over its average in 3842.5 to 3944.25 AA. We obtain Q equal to 1.26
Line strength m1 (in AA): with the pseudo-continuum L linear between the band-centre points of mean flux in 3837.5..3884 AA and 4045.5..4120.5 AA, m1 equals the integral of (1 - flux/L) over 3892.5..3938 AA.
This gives 6.6 AA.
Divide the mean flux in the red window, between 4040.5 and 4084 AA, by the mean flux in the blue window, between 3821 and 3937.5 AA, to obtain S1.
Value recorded 1.2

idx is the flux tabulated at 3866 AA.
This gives 22.84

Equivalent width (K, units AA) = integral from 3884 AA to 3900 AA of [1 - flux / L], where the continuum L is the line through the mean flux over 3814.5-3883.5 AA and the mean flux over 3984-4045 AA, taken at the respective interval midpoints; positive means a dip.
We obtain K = 1.6 AA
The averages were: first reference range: 22.3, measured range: 21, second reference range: 26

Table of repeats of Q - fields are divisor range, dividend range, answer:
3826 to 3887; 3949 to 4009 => 1.10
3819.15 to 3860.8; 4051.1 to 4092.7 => 1.35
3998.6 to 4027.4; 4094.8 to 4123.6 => 0.96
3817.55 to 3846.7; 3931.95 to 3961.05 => 1.11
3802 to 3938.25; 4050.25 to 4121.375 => 1.29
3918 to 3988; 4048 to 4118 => 1.31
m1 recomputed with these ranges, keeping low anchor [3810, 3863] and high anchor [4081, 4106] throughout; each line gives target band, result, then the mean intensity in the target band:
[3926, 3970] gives 6.0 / 19.4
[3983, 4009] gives -4.1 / 26.4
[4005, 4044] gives -4.7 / 25.9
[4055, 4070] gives -1.4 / 25.6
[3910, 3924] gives -1.3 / 24.2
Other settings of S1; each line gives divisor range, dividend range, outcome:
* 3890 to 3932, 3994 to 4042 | 1.19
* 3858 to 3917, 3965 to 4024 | 1.04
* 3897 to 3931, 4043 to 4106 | 1.11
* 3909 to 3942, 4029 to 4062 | 1.29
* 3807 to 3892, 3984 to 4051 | 1.17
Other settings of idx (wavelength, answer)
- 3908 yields 22.23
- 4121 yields 26.26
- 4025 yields 27.15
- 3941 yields 25.13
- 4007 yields 26.91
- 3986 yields 26.63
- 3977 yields 22.28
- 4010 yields 24.99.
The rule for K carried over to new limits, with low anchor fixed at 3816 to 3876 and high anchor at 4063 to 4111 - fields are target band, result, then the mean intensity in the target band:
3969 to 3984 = 1.7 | 20.6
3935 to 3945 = 0.8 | 21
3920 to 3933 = 2.2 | 19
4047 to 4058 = -1.4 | 27.3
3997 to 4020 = -2.5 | 26.2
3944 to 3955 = -0.7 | 24.5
